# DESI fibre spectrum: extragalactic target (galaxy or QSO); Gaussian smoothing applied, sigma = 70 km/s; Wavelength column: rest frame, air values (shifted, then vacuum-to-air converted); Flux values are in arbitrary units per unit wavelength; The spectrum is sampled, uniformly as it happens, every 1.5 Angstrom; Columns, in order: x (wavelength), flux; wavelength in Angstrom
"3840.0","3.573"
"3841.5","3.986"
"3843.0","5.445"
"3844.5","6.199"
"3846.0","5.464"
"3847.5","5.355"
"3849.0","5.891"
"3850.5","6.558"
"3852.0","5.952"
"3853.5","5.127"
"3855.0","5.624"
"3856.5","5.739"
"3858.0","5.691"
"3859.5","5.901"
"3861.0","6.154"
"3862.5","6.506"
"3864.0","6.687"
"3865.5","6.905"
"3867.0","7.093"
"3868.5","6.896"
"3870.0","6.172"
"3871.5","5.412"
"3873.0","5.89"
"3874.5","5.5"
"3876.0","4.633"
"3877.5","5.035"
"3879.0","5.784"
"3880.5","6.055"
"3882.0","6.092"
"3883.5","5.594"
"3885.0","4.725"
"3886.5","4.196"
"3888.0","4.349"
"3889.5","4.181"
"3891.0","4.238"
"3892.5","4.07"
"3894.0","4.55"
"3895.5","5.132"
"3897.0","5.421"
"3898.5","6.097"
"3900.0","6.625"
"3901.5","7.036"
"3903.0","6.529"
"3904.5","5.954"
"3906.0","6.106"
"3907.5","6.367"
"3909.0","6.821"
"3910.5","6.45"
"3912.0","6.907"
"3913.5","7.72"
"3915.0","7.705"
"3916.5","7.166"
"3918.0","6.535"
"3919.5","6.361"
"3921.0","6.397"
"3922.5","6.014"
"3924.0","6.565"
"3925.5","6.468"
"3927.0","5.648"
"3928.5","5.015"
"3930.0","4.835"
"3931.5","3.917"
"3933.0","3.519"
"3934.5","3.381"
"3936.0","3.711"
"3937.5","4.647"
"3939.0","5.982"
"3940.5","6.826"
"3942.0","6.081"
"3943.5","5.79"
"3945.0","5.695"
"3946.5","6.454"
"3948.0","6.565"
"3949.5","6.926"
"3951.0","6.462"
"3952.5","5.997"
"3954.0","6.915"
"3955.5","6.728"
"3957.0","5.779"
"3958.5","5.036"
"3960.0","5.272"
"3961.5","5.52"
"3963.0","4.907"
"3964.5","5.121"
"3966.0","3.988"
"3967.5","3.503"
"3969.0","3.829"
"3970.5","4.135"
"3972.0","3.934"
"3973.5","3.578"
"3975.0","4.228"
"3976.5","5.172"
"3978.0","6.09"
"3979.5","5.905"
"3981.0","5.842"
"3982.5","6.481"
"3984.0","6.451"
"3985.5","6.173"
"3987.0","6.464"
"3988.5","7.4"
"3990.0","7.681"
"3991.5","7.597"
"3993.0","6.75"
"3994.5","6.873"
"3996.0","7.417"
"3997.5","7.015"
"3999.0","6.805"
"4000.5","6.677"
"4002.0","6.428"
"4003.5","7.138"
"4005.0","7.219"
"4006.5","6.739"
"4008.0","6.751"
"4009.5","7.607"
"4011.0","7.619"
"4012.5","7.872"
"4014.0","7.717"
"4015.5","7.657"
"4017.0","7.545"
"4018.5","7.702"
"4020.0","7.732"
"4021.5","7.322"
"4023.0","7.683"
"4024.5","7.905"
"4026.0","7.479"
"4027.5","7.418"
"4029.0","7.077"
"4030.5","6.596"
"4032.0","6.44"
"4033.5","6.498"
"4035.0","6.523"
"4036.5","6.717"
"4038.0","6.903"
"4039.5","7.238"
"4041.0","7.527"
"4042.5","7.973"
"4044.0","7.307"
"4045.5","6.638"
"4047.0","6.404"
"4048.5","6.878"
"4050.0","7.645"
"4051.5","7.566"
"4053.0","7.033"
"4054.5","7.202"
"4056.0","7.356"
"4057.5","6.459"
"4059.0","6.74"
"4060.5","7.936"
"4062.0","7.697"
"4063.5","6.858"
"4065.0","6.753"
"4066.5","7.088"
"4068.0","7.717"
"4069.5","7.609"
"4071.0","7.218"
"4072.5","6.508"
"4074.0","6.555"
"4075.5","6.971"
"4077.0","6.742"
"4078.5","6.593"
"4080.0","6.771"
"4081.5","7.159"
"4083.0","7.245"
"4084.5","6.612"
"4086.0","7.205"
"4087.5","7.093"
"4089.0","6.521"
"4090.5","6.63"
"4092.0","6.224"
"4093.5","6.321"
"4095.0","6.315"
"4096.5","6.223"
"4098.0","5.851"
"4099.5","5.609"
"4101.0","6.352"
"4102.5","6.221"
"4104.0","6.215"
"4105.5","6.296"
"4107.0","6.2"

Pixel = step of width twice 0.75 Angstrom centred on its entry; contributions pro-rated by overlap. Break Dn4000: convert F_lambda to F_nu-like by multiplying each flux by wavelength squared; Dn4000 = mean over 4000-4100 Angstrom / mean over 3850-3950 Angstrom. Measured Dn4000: 1.3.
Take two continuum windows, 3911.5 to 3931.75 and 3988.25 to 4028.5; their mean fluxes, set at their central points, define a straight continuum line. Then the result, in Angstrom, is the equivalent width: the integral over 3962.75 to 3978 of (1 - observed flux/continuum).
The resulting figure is 5.7 Angstrom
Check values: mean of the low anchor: 6.28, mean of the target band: 4.31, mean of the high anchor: 7.32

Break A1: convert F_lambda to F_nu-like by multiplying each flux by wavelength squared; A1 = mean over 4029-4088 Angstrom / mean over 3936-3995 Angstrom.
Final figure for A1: 1.3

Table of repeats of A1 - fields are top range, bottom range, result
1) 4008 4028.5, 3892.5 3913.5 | 1.31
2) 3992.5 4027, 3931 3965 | 1.36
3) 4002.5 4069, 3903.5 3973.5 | 1.34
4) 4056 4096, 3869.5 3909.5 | 1.38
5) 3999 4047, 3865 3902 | 1.41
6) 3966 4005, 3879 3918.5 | 1.06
